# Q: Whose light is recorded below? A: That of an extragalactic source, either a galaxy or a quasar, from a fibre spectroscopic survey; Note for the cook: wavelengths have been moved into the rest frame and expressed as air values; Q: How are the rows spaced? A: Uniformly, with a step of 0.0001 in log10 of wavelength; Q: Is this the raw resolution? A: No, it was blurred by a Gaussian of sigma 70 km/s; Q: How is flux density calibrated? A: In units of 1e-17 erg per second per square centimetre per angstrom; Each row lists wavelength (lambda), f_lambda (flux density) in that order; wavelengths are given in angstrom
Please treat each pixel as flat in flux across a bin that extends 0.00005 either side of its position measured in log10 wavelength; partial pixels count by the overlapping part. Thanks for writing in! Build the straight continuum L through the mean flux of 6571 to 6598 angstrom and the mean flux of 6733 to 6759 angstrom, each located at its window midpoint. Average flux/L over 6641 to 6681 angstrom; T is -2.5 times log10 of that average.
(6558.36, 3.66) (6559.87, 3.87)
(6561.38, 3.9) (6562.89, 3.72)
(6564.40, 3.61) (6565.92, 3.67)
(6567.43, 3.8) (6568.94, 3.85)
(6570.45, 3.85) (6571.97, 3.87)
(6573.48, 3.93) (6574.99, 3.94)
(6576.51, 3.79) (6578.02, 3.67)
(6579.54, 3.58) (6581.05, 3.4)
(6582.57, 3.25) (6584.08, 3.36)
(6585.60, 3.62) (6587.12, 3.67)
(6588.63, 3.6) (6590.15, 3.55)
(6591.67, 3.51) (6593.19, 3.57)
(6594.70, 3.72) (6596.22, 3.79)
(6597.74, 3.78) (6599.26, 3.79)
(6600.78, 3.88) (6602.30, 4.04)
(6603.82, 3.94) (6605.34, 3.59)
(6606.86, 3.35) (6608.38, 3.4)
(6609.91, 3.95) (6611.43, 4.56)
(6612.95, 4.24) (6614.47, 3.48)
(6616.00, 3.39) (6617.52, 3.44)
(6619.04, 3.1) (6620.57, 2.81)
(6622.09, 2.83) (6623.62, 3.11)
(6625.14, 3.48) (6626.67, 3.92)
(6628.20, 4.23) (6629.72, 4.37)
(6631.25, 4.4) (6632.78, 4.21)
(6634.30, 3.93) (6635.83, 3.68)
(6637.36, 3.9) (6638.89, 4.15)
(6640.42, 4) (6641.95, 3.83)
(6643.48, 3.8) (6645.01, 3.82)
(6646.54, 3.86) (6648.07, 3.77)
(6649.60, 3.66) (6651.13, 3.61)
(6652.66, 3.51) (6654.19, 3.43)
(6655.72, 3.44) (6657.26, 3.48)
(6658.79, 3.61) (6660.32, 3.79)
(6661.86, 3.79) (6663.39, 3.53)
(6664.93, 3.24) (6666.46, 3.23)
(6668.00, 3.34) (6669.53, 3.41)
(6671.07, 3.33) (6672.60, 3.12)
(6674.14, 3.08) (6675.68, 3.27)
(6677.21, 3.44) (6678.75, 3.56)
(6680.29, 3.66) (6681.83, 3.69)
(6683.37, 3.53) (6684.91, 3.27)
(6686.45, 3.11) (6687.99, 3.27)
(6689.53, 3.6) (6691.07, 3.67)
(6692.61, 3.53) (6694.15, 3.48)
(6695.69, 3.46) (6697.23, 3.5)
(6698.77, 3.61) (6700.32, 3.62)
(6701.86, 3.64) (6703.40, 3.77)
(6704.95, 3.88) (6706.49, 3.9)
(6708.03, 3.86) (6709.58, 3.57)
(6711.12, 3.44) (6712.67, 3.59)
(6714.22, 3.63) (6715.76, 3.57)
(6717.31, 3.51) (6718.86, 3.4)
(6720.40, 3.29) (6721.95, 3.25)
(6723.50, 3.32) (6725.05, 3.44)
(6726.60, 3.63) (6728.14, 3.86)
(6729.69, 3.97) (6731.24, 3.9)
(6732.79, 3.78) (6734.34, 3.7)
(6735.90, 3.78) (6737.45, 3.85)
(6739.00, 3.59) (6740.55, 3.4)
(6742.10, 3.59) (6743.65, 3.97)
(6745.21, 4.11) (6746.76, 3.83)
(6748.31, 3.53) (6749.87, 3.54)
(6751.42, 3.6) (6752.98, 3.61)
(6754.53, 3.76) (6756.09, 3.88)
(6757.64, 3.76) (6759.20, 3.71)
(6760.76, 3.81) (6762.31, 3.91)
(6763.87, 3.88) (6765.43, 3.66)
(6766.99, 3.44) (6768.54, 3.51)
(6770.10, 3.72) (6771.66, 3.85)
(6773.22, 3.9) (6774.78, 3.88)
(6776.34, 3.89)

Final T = 0.05 mag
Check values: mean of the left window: 3.64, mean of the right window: 3.72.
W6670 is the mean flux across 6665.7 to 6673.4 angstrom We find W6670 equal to 3.29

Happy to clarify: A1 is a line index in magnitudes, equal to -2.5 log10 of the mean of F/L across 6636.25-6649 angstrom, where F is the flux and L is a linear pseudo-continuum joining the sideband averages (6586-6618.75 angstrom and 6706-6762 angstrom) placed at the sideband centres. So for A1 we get -0.052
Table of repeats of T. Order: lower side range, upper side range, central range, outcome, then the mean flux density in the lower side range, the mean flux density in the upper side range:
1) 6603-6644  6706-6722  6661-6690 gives 0.075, 3.74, 3.55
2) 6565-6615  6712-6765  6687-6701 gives 0.052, 3.73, 3.68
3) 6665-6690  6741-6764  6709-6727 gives 0.034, 3.36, 3.76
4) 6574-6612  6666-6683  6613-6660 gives -0.049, 3.69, 3.38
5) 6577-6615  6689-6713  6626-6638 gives -0.115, 3.69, 3.63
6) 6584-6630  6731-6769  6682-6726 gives 0.051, 3.64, 3.72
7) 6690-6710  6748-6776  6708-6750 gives 0.015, 3.65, 3.73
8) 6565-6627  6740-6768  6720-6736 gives 0.024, 3.63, 3.72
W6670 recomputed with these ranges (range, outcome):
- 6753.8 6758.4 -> 3.8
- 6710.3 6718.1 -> 3.55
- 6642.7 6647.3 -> 3.83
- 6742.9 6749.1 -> 3.86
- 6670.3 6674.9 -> 3.18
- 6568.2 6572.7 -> 3.85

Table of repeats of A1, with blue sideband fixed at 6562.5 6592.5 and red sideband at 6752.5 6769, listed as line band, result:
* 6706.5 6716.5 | 0.02 mag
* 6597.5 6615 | -0.05 mag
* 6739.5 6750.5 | 0.00 mag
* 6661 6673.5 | 0.10 mag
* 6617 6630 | 0.07 mag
